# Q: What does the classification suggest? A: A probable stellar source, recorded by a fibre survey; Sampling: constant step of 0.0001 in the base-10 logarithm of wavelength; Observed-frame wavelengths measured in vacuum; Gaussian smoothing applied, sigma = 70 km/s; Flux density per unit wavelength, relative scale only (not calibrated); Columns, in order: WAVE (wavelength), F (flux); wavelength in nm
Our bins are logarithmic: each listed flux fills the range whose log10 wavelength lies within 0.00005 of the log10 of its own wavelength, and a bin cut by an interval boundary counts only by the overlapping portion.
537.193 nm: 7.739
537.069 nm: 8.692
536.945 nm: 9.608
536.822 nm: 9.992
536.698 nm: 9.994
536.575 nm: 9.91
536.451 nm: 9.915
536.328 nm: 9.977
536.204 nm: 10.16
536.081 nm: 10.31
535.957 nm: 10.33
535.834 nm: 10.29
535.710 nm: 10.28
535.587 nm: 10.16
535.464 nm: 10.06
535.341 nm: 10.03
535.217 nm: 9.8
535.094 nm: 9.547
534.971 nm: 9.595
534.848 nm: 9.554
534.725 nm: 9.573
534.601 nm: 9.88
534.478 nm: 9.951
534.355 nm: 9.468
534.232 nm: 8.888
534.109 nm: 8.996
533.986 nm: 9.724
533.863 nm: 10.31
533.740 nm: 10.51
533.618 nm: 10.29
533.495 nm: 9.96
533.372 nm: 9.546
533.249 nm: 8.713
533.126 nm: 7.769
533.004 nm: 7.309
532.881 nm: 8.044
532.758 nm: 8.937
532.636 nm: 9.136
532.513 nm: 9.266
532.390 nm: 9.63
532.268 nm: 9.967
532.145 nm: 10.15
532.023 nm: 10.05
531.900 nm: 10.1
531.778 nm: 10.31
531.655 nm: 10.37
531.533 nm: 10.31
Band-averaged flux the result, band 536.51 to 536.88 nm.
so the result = 9.96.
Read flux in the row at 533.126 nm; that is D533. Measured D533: 7.769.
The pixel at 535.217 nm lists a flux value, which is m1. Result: 9.8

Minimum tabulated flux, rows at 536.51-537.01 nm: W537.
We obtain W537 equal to 9.608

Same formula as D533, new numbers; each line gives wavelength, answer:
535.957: 10.33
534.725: 9.573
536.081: 10.31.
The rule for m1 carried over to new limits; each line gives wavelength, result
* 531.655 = 10.37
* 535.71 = 10.28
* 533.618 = 10.29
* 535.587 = 10.16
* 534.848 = 9.554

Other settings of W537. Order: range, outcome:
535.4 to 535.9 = 10.06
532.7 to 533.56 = 7.309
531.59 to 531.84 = 10.31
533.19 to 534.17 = 8.713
